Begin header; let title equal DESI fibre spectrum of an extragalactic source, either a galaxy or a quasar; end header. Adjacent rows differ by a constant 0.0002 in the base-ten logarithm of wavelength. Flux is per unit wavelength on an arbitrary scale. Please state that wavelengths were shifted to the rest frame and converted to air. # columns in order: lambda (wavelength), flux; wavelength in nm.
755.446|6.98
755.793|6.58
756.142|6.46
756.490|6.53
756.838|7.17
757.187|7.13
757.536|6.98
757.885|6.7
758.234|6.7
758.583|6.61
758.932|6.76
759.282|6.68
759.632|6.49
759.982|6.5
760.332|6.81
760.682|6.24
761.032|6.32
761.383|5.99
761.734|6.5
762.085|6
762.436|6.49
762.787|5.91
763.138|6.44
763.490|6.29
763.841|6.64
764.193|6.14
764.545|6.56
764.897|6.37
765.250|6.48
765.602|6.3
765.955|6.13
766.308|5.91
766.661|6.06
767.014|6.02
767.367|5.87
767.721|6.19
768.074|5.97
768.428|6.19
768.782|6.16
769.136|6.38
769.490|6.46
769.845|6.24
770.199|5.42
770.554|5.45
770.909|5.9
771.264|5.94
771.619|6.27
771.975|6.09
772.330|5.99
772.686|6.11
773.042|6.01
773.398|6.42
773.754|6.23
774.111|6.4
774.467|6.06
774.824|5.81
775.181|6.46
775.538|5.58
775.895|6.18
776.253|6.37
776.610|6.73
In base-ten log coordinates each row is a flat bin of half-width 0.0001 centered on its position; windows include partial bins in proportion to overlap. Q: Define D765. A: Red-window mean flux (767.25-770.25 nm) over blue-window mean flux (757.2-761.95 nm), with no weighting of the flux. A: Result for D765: 0.93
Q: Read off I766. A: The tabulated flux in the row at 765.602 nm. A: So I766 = 6.3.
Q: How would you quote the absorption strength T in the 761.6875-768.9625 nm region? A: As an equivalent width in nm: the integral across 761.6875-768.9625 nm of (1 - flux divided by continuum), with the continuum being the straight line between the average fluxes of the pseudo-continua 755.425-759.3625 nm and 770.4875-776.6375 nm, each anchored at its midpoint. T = 0.26 nm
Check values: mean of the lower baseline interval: 6.77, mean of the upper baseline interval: 6.11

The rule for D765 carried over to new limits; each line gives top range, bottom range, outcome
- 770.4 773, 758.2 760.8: 0.90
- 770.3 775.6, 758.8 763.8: 0.95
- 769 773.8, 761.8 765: 0.96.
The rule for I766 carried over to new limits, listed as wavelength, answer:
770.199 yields 5.42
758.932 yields 6.76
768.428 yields 6.19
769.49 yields 6.46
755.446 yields 6.98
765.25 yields 6.48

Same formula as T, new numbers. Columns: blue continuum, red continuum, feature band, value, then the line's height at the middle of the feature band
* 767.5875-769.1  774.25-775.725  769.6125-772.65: 0.076 nm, 6.08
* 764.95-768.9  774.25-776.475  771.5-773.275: 0.002 nm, 6.11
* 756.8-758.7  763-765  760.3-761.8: 0.069 nm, 6.63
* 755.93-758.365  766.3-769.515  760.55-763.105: 0.113 nm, 6.51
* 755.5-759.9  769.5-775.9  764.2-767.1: 0.062 nm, 6.37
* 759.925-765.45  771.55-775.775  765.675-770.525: 0.135 nm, 6.24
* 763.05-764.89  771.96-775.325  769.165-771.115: 0.099 nm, 6.25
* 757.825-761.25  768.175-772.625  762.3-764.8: 0.009 nm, 6.37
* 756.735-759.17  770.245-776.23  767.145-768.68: 0.065 nm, 6.33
